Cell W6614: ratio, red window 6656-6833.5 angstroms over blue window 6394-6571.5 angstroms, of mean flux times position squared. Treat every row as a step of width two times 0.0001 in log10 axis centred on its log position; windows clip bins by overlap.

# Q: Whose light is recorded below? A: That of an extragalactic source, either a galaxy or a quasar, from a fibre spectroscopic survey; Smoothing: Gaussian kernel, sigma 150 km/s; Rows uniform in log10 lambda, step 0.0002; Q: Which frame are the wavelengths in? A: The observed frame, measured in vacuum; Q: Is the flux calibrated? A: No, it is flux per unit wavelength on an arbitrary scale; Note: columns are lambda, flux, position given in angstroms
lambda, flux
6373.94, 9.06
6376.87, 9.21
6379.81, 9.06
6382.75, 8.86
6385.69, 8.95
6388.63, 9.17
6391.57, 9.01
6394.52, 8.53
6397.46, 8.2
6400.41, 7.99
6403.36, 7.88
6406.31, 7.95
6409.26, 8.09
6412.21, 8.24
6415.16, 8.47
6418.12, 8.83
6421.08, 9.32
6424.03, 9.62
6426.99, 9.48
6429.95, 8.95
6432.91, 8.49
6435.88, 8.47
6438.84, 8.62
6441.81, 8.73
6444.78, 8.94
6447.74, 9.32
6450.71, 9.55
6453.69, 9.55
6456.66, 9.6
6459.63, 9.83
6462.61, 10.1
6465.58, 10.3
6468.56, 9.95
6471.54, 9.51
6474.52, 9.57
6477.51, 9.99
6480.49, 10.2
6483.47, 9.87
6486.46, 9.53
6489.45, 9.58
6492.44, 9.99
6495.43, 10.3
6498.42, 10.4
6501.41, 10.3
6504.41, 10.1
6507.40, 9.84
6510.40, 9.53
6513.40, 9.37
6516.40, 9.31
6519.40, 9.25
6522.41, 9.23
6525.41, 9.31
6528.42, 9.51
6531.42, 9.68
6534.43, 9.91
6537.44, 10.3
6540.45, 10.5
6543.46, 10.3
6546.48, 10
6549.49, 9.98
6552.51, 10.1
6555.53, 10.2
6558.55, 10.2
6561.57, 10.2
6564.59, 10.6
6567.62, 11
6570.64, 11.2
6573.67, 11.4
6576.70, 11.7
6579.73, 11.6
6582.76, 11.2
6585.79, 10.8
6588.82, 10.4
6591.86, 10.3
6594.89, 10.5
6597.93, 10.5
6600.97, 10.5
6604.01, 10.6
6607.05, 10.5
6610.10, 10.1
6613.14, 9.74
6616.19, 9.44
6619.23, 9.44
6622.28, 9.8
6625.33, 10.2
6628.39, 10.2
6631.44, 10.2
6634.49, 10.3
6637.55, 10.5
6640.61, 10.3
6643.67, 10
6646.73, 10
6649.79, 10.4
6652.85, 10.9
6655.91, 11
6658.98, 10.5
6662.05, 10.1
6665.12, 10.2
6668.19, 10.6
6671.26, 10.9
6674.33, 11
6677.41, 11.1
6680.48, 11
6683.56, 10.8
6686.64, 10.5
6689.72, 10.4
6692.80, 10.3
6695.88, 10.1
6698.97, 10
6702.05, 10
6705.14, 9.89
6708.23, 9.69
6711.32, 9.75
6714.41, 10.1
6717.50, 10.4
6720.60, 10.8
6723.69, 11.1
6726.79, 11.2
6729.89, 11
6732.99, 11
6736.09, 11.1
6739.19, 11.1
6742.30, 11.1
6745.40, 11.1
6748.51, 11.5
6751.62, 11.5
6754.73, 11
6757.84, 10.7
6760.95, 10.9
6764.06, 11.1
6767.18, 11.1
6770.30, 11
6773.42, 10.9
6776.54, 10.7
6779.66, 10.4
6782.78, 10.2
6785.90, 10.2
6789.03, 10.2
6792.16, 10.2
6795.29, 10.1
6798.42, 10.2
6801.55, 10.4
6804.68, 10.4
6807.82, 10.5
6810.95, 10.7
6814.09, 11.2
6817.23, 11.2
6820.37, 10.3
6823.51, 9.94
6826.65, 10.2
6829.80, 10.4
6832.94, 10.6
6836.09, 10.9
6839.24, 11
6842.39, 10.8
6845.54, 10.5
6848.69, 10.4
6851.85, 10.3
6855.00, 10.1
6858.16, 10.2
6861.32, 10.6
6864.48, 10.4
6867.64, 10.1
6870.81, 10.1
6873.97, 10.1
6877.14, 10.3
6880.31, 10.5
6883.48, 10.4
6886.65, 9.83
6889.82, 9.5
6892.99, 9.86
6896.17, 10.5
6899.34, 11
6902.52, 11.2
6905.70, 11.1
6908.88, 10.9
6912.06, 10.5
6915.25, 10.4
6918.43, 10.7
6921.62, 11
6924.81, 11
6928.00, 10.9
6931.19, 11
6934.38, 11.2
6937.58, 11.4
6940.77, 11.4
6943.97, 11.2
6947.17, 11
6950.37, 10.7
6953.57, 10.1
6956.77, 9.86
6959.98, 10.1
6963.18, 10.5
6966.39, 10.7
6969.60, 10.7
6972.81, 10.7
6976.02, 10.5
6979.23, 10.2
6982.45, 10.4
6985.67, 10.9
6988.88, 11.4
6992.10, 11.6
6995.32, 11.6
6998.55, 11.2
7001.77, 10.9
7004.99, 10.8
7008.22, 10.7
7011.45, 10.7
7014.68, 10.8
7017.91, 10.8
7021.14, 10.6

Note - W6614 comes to 1.20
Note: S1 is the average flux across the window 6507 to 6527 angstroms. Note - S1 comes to 9.38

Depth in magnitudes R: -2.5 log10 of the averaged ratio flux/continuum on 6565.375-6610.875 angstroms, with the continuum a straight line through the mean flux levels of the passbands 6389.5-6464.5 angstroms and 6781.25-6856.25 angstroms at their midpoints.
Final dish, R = -0.139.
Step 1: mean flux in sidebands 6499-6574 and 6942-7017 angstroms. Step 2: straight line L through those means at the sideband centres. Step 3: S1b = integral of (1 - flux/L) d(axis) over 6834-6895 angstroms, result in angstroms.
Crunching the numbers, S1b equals 1.47 angstroms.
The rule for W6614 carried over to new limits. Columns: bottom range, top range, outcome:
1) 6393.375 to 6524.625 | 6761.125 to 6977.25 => 1.28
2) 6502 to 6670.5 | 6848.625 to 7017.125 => 1.15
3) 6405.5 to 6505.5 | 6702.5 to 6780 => 1.25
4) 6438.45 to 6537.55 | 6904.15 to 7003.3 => 1.28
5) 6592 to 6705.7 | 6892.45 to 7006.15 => 1.14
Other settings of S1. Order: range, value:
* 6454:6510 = 9.93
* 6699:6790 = 10.7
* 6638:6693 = 10.6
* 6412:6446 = 8.87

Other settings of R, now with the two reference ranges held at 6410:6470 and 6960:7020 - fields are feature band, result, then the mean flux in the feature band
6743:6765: -0.102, 11.1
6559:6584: -0.156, 11.1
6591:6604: -0.087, 10.5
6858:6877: 0.021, 10.3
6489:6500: -0.084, 10.1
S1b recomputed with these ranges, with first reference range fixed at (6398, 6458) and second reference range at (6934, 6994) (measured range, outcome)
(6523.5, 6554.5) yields -2.5 angstroms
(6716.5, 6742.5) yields -2.8 angstroms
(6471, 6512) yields -4.0 angstroms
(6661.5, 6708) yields -3.4 angstroms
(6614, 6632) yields -0.7 angstroms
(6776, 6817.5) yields -1.2 angstroms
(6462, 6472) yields -1.2 angstroms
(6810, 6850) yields -1.4 angstroms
